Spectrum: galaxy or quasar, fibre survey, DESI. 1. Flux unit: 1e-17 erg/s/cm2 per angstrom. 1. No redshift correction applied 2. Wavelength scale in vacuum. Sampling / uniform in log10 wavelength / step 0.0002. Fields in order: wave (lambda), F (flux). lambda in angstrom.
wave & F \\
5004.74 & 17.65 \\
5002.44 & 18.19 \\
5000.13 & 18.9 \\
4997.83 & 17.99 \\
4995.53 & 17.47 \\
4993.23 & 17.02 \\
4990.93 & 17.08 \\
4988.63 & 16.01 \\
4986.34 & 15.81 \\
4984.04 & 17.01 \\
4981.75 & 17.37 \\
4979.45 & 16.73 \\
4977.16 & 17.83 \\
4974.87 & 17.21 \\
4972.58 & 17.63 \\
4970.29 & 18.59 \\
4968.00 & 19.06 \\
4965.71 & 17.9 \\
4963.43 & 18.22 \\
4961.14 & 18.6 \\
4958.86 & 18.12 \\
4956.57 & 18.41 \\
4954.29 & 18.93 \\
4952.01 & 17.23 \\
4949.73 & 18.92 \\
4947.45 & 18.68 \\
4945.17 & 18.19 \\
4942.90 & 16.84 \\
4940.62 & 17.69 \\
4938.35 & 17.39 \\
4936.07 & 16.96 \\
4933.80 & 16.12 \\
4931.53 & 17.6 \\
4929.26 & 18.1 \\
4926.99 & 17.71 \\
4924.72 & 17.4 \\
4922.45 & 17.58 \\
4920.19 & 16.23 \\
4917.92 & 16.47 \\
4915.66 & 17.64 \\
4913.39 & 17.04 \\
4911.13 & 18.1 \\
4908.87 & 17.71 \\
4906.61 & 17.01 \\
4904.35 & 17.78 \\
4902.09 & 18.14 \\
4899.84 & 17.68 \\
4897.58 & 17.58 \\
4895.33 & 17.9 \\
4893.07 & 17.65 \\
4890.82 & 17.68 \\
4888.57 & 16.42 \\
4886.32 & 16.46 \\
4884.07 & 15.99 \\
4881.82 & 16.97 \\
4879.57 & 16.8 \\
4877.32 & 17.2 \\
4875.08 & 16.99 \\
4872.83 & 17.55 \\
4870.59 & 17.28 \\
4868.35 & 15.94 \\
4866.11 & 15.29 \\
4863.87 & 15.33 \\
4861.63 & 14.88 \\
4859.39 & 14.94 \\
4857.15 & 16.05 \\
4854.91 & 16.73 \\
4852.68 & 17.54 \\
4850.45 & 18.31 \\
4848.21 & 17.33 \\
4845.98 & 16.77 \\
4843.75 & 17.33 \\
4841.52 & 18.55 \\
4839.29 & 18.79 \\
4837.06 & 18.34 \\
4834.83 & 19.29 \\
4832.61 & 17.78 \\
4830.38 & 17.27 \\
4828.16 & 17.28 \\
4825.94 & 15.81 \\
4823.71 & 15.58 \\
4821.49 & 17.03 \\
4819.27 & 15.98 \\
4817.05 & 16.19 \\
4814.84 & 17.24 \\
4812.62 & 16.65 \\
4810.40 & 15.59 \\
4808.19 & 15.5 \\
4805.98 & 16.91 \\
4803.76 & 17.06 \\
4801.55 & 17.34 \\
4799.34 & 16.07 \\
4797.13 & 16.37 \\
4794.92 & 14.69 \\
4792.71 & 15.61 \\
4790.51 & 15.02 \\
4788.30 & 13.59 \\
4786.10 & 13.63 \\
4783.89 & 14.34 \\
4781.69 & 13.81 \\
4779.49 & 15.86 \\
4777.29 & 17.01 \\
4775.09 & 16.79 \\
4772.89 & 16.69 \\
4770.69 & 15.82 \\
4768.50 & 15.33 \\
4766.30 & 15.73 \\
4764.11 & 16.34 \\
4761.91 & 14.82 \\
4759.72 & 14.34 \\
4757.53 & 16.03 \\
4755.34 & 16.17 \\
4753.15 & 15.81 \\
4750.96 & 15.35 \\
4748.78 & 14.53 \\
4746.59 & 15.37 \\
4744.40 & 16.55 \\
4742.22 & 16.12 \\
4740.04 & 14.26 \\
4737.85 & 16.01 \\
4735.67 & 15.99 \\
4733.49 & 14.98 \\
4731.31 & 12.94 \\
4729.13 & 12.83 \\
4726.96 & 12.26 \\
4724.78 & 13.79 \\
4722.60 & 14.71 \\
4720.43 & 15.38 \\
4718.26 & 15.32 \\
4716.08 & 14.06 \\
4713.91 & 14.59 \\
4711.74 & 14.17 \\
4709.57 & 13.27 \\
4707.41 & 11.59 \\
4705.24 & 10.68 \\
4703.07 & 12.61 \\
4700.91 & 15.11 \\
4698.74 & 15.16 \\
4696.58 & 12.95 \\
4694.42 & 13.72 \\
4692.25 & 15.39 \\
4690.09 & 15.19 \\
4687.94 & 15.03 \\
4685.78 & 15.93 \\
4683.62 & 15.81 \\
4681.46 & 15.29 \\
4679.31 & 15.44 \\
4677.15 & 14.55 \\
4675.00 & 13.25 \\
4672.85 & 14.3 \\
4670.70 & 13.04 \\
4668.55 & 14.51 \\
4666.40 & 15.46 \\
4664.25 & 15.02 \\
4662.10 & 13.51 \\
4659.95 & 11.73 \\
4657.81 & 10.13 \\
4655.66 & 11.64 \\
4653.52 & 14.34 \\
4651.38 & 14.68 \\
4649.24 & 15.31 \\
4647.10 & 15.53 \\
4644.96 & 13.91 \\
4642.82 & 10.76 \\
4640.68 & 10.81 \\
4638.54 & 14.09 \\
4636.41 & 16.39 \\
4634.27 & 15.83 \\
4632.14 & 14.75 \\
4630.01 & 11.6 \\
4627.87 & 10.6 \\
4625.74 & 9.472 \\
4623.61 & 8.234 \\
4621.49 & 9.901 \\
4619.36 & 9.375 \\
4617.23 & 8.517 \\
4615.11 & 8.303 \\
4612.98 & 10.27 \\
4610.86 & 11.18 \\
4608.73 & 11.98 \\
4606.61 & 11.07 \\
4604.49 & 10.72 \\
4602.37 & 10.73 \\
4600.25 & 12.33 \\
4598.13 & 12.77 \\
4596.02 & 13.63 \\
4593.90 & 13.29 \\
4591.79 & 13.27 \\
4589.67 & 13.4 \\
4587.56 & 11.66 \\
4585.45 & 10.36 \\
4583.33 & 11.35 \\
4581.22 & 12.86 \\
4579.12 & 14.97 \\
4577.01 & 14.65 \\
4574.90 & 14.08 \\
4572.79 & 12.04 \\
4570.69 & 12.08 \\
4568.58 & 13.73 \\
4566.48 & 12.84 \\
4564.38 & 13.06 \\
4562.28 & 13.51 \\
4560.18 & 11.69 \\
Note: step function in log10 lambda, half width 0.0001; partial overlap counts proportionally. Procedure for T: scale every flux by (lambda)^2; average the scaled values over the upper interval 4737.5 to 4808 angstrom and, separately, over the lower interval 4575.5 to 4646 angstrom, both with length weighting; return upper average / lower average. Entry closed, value 1.40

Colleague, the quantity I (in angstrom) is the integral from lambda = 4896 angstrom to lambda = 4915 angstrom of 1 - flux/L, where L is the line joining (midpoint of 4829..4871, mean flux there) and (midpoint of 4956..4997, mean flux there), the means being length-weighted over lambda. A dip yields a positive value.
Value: -0.4 angstrom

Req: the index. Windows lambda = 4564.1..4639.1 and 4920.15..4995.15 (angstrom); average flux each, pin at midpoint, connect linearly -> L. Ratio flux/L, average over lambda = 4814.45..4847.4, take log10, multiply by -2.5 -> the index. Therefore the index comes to -0.11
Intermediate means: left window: 12.1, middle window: 17.3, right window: 17.6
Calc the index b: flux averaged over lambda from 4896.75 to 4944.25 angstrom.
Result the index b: 17.4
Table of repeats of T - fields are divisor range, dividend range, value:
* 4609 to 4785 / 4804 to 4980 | 1.34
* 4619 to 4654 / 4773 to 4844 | 1.38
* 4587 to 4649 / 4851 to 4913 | 1.58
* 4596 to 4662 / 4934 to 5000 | 1.70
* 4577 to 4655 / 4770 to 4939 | 1.52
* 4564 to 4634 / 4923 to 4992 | 1.74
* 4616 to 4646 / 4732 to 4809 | 1.41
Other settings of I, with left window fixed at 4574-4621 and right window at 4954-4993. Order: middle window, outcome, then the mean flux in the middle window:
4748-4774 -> -2.3 angstrom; 15.6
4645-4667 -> -1.7 angstrom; 13.7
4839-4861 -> -2.0 angstrom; 17.1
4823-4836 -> -1.5 angstrom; 17.2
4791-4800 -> -0.4 angstrom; 15.6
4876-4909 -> -1.8 angstrom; 17.3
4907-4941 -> -0.9 angstrom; 17.3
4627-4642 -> -1.3 angstrom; 13.4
